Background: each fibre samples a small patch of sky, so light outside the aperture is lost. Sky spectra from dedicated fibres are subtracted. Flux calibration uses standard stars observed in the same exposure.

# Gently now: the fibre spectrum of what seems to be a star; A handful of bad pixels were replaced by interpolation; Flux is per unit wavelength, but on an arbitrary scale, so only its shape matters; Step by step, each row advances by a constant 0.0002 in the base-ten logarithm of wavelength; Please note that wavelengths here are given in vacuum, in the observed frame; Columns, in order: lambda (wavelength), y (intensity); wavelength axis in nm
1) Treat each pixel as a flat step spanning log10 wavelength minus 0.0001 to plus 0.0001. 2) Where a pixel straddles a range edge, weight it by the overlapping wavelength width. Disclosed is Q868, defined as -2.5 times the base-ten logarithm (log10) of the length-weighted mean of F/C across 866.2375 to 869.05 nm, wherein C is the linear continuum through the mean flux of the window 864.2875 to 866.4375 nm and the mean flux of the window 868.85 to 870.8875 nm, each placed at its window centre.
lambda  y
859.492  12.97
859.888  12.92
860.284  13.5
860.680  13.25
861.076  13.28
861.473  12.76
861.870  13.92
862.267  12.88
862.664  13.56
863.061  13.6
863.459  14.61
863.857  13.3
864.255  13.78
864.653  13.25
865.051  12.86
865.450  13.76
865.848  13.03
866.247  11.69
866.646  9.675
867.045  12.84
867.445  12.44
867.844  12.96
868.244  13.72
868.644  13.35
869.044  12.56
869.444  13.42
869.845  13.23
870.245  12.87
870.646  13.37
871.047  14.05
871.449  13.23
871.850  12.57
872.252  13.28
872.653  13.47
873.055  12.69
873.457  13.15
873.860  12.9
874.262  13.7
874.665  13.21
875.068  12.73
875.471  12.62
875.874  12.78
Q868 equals 0.05 mag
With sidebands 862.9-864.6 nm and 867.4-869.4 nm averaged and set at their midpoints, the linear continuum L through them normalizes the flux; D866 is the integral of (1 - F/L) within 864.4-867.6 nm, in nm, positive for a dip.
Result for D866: 0.233 nm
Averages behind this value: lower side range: 13.8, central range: 12.5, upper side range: 13.1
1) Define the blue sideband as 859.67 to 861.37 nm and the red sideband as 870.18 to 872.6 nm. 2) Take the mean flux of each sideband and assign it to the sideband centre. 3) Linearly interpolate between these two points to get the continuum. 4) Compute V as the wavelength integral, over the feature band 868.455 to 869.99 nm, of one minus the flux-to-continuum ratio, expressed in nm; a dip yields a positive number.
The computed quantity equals 0.01 nm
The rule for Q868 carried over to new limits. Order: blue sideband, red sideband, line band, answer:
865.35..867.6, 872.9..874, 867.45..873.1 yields -0.05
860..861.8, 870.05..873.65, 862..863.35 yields -0.02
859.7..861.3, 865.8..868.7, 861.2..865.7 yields -0.05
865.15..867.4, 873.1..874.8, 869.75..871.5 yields -0.05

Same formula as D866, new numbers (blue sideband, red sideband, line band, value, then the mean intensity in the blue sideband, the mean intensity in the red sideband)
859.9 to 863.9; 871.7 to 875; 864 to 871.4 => 0.18 nm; 13.4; 13.1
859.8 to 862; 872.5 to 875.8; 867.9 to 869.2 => -0.01 nm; 13.3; 13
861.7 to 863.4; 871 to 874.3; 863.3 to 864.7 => -0.03 nm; 13.6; 13.2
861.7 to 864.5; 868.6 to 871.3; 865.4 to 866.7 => 0.13 nm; 13.7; 13.3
